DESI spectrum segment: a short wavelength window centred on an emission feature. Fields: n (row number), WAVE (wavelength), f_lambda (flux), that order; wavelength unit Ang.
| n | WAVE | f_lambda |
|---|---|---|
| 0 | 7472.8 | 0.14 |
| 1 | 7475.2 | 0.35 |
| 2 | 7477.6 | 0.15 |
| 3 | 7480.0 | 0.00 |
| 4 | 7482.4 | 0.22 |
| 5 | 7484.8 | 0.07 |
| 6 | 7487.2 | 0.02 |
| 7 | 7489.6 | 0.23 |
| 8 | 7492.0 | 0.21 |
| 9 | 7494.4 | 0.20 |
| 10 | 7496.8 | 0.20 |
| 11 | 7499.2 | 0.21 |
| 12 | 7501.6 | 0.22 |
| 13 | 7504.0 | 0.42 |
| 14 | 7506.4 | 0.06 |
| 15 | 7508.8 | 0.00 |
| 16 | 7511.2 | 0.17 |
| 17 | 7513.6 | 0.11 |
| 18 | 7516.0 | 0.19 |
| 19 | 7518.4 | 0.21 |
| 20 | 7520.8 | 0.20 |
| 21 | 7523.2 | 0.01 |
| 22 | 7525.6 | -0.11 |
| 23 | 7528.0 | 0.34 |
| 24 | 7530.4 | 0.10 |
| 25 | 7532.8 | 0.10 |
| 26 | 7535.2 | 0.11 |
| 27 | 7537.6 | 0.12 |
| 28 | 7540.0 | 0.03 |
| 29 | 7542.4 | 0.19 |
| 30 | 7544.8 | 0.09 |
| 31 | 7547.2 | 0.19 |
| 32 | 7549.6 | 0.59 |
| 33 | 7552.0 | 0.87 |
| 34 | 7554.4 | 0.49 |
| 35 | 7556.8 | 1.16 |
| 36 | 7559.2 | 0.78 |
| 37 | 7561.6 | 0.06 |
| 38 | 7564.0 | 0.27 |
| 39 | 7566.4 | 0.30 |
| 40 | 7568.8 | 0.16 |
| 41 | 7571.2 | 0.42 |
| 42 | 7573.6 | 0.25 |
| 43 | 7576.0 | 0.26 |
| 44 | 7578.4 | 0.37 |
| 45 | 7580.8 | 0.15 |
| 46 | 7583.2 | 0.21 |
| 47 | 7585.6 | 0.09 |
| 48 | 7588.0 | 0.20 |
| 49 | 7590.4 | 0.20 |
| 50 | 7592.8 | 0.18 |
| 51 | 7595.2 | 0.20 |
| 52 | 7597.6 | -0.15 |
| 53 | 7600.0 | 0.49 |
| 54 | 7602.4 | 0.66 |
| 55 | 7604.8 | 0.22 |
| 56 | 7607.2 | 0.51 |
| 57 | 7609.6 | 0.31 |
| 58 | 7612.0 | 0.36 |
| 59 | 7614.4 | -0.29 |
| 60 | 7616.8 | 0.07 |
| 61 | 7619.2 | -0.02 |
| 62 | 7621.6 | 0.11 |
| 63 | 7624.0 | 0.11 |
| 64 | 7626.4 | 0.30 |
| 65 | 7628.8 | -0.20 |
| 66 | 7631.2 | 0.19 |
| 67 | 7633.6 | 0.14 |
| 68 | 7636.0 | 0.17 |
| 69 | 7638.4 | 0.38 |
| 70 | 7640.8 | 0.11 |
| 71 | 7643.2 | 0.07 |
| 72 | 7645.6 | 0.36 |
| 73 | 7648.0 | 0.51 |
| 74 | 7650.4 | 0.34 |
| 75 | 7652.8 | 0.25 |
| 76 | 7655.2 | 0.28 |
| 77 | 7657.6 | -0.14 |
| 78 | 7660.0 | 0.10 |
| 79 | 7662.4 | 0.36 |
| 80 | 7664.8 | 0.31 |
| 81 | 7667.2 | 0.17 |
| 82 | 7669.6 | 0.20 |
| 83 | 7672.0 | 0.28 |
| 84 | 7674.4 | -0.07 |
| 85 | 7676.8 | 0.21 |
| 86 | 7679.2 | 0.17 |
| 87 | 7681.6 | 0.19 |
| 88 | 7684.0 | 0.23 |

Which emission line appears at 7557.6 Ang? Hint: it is [O II] 3727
